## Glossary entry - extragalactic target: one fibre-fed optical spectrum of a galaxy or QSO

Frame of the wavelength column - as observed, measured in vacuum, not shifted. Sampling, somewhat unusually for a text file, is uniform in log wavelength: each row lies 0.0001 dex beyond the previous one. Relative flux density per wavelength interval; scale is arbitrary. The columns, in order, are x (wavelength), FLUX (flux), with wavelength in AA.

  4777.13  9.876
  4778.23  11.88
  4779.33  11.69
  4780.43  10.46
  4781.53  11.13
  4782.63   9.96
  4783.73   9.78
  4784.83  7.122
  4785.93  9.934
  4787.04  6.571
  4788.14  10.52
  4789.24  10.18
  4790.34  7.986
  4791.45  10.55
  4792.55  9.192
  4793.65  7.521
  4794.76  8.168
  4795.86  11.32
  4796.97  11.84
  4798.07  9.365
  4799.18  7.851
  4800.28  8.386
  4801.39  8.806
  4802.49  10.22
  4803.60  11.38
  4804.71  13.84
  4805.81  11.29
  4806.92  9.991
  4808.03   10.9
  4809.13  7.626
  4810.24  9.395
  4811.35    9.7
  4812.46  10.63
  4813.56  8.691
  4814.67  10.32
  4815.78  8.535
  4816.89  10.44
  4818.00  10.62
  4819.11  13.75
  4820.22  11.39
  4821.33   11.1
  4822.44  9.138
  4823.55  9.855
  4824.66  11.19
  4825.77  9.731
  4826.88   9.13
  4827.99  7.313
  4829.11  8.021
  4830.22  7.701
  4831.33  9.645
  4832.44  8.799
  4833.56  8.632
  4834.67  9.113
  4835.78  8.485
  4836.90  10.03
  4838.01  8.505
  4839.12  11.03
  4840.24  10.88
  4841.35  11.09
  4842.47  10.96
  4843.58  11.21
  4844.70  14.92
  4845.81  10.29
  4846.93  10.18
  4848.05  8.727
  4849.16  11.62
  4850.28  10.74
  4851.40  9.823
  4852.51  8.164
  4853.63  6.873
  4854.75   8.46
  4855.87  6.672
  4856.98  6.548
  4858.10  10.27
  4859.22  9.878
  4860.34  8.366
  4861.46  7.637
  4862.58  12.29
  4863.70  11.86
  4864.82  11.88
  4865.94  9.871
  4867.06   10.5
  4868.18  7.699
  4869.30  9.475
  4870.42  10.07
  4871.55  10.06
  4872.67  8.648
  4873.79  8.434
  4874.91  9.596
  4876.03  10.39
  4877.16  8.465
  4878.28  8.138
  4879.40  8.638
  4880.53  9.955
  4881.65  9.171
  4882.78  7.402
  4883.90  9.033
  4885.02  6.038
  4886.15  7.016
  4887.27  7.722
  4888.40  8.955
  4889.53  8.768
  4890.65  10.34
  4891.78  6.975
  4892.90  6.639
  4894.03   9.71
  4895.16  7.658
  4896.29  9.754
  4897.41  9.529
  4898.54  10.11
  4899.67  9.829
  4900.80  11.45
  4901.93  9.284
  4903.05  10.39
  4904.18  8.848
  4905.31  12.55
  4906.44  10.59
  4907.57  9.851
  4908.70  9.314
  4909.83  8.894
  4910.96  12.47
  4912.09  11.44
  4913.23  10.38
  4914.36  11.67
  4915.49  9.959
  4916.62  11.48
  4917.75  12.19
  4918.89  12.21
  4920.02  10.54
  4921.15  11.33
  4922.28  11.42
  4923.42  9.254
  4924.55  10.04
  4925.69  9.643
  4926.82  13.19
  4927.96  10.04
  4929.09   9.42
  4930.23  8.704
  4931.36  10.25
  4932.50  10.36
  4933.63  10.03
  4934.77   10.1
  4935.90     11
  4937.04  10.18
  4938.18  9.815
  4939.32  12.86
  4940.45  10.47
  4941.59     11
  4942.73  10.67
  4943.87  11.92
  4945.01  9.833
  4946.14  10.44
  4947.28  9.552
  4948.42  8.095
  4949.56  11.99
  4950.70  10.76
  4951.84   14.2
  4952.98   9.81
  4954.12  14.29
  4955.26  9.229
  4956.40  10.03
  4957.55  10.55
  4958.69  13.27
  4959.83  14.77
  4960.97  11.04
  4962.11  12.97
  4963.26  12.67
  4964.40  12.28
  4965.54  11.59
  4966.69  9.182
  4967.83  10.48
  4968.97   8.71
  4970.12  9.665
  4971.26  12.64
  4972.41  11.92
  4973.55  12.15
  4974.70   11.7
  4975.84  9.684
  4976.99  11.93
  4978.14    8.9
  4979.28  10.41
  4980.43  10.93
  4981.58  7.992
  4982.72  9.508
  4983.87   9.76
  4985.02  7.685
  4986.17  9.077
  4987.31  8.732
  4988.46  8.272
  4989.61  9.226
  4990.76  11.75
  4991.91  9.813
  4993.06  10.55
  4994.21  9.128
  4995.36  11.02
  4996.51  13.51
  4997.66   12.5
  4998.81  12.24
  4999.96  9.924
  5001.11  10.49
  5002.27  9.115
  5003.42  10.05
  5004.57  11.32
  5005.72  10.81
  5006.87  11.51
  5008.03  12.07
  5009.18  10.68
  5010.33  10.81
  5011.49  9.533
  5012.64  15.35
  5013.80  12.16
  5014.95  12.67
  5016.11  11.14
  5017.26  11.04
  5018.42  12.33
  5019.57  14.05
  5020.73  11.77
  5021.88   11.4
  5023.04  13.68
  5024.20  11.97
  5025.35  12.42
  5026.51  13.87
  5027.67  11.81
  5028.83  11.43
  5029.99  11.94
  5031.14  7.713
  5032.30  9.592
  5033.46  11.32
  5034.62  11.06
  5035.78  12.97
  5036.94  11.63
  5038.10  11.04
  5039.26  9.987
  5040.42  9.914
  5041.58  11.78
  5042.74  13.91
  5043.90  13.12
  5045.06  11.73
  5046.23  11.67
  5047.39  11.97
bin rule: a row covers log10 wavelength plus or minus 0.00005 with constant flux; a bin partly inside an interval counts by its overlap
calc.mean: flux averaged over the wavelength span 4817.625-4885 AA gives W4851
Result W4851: 9.6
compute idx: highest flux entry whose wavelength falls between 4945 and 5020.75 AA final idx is 15.35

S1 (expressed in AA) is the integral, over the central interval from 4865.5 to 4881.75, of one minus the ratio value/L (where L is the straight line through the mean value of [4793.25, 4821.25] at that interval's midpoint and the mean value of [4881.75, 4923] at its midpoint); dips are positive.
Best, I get 1.0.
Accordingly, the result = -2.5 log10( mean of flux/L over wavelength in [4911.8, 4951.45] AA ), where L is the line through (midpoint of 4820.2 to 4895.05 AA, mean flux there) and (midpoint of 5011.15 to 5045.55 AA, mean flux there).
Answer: -0.03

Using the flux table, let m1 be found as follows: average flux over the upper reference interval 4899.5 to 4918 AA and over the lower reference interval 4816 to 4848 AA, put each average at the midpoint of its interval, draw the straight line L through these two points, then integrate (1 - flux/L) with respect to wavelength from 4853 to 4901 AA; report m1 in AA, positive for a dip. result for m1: 6.5 AA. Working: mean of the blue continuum 10.1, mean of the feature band 8.97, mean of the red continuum 10.6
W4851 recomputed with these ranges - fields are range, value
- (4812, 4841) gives 9.73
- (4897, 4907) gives 10.3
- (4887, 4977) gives 10.6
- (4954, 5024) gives 11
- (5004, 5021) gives 11.8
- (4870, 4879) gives 9.2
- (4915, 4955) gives 10.8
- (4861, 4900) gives 9.09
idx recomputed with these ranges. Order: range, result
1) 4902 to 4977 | 14.77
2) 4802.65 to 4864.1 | 14.92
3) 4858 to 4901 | 12.29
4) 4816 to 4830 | 13.75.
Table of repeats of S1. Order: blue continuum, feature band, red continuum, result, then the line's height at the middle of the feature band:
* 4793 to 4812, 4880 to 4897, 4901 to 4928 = 3.5 AA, 10.5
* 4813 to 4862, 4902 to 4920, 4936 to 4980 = -0.4 AA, 10.5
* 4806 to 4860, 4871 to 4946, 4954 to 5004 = 2.5 AA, 10.2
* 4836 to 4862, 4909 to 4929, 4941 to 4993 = -1.2 AA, 10.3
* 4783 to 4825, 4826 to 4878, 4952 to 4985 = 3.3 AA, 10.2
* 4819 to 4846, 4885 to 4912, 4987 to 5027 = 2.9 AA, 10.5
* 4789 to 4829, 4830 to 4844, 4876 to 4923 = 0.1 AA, 9.83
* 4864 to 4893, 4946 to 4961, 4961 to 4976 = -0.6 AA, 10.9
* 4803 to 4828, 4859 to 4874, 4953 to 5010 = 1.0 AA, 10.5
